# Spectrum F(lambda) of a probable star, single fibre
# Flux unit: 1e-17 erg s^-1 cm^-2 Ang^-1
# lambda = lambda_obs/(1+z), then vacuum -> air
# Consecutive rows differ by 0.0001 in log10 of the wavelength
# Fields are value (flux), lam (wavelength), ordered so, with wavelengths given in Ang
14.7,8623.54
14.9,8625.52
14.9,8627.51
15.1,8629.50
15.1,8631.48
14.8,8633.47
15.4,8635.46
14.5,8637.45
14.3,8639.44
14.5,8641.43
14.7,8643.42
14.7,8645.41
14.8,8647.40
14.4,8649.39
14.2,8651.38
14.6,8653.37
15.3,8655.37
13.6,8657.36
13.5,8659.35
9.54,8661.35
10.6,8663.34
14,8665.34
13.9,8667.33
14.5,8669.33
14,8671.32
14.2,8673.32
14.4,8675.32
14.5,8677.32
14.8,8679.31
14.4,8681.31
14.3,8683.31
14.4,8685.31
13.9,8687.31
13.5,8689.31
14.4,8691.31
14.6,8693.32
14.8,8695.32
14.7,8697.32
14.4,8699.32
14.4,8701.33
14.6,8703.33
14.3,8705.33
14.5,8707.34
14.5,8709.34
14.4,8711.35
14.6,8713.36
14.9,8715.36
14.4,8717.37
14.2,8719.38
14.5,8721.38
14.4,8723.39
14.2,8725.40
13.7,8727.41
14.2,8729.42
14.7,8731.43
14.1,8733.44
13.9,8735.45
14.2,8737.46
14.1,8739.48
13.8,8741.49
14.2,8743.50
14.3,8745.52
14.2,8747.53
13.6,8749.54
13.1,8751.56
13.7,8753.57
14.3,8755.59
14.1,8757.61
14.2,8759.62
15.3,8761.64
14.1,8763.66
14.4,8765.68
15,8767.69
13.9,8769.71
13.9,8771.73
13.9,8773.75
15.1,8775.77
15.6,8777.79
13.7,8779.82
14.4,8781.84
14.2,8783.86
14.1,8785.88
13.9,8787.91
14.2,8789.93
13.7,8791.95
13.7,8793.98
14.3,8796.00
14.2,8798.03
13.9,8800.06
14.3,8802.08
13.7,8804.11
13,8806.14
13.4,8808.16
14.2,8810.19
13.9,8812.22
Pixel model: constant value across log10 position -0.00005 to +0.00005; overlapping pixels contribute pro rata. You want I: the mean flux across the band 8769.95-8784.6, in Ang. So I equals 14.4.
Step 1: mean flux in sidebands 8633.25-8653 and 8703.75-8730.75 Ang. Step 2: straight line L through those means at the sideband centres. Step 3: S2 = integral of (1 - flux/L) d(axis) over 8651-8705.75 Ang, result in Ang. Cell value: 1.9 Ang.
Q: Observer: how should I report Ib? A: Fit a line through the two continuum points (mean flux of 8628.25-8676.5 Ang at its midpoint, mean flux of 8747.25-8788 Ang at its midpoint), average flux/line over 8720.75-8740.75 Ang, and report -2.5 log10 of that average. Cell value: 0.001 mag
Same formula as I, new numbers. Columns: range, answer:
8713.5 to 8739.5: 14.3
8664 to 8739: 14.3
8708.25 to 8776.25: 14.2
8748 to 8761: 13.9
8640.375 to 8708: 14.1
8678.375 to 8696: 14.3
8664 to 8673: 14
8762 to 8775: 14.3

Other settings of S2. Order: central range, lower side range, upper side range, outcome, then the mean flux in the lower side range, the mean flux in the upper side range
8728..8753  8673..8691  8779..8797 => 0.21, 14.3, 14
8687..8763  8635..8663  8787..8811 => -1.67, 14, 13.9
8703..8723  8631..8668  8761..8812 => -0.58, 14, 14.2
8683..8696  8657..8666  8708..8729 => -1.03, 12.1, 14.4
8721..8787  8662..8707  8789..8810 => -1.17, 14.1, 13.9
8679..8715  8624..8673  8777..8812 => -0.77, 14.2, 14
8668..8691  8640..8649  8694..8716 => 0.52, 14.6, 14.6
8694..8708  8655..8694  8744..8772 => -0.63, 13.8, 14.2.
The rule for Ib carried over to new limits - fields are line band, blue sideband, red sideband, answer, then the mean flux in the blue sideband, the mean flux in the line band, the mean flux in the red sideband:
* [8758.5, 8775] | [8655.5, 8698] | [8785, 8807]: -0.03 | 13.9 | 14.4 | 13.9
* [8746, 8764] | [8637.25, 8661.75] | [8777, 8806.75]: 0.00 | 14.1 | 14.1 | 14.1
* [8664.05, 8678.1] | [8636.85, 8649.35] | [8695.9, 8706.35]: 0.03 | 14.6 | 14.1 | 14.5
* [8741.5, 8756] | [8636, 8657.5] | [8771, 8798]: 0.03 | 14.6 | 13.9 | 14.2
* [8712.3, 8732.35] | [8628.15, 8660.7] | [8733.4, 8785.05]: 0.00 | 14.5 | 14.4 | 14.2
